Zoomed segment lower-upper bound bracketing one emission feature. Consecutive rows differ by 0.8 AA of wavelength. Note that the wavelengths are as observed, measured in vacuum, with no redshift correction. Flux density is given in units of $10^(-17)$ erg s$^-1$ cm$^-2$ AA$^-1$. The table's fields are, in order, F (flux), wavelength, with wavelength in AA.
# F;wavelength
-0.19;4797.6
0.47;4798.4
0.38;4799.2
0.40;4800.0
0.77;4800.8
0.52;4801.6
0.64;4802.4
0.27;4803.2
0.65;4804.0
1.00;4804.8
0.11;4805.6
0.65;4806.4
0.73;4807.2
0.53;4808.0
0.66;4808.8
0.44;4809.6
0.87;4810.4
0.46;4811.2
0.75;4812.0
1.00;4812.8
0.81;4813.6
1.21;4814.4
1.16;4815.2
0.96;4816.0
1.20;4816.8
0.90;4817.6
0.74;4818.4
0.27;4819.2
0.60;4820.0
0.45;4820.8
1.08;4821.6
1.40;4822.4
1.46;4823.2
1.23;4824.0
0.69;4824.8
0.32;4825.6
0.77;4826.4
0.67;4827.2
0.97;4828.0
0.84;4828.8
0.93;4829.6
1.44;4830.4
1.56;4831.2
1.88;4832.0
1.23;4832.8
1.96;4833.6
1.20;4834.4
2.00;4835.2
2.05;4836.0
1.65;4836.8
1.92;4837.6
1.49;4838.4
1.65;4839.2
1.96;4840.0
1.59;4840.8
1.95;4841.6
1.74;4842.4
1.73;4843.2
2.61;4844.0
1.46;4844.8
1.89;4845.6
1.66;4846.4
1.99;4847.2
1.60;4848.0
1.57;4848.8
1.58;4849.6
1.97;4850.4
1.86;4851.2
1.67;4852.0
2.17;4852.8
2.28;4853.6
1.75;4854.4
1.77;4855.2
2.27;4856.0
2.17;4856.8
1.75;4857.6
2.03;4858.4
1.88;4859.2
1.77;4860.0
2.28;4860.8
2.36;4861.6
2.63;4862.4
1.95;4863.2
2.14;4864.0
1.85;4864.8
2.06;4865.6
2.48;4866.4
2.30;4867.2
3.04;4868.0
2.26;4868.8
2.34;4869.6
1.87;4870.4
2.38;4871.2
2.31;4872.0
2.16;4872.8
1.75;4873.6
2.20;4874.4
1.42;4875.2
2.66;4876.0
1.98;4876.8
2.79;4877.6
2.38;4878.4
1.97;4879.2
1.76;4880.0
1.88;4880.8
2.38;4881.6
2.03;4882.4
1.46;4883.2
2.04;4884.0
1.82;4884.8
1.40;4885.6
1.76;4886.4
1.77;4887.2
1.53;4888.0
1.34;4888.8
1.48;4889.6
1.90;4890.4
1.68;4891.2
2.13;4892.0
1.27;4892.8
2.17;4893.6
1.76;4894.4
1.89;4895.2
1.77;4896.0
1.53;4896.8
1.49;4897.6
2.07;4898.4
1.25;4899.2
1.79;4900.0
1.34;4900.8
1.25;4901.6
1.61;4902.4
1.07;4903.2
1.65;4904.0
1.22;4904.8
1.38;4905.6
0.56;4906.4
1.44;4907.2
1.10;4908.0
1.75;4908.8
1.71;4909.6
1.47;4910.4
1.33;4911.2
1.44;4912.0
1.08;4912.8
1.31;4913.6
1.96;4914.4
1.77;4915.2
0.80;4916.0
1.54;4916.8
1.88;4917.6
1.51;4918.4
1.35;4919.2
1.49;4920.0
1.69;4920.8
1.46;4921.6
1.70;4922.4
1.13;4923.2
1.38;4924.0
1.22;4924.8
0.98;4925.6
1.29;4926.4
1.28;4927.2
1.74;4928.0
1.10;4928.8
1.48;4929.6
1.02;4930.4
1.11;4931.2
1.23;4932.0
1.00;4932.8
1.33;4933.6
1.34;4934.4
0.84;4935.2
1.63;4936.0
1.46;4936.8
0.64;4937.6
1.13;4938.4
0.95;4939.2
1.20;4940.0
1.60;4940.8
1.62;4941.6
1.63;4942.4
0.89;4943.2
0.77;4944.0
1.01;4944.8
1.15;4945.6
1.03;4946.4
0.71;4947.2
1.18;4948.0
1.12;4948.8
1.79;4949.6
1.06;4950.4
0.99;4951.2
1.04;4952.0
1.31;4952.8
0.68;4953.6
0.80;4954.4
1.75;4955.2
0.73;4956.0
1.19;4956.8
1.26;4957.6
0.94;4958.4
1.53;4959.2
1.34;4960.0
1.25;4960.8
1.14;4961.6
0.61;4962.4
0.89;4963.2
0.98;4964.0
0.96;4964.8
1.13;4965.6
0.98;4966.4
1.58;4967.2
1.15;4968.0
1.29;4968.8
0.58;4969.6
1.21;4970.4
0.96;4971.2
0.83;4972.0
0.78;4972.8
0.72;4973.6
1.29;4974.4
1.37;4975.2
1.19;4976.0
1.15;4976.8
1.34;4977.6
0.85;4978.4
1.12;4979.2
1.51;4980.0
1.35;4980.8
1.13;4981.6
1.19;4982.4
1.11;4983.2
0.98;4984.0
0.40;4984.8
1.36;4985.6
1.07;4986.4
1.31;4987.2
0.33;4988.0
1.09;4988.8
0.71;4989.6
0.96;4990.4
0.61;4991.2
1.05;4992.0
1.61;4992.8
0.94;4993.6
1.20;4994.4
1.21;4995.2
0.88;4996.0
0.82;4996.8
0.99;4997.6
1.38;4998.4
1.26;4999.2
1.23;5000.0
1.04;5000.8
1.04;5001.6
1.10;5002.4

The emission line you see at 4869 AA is C IV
